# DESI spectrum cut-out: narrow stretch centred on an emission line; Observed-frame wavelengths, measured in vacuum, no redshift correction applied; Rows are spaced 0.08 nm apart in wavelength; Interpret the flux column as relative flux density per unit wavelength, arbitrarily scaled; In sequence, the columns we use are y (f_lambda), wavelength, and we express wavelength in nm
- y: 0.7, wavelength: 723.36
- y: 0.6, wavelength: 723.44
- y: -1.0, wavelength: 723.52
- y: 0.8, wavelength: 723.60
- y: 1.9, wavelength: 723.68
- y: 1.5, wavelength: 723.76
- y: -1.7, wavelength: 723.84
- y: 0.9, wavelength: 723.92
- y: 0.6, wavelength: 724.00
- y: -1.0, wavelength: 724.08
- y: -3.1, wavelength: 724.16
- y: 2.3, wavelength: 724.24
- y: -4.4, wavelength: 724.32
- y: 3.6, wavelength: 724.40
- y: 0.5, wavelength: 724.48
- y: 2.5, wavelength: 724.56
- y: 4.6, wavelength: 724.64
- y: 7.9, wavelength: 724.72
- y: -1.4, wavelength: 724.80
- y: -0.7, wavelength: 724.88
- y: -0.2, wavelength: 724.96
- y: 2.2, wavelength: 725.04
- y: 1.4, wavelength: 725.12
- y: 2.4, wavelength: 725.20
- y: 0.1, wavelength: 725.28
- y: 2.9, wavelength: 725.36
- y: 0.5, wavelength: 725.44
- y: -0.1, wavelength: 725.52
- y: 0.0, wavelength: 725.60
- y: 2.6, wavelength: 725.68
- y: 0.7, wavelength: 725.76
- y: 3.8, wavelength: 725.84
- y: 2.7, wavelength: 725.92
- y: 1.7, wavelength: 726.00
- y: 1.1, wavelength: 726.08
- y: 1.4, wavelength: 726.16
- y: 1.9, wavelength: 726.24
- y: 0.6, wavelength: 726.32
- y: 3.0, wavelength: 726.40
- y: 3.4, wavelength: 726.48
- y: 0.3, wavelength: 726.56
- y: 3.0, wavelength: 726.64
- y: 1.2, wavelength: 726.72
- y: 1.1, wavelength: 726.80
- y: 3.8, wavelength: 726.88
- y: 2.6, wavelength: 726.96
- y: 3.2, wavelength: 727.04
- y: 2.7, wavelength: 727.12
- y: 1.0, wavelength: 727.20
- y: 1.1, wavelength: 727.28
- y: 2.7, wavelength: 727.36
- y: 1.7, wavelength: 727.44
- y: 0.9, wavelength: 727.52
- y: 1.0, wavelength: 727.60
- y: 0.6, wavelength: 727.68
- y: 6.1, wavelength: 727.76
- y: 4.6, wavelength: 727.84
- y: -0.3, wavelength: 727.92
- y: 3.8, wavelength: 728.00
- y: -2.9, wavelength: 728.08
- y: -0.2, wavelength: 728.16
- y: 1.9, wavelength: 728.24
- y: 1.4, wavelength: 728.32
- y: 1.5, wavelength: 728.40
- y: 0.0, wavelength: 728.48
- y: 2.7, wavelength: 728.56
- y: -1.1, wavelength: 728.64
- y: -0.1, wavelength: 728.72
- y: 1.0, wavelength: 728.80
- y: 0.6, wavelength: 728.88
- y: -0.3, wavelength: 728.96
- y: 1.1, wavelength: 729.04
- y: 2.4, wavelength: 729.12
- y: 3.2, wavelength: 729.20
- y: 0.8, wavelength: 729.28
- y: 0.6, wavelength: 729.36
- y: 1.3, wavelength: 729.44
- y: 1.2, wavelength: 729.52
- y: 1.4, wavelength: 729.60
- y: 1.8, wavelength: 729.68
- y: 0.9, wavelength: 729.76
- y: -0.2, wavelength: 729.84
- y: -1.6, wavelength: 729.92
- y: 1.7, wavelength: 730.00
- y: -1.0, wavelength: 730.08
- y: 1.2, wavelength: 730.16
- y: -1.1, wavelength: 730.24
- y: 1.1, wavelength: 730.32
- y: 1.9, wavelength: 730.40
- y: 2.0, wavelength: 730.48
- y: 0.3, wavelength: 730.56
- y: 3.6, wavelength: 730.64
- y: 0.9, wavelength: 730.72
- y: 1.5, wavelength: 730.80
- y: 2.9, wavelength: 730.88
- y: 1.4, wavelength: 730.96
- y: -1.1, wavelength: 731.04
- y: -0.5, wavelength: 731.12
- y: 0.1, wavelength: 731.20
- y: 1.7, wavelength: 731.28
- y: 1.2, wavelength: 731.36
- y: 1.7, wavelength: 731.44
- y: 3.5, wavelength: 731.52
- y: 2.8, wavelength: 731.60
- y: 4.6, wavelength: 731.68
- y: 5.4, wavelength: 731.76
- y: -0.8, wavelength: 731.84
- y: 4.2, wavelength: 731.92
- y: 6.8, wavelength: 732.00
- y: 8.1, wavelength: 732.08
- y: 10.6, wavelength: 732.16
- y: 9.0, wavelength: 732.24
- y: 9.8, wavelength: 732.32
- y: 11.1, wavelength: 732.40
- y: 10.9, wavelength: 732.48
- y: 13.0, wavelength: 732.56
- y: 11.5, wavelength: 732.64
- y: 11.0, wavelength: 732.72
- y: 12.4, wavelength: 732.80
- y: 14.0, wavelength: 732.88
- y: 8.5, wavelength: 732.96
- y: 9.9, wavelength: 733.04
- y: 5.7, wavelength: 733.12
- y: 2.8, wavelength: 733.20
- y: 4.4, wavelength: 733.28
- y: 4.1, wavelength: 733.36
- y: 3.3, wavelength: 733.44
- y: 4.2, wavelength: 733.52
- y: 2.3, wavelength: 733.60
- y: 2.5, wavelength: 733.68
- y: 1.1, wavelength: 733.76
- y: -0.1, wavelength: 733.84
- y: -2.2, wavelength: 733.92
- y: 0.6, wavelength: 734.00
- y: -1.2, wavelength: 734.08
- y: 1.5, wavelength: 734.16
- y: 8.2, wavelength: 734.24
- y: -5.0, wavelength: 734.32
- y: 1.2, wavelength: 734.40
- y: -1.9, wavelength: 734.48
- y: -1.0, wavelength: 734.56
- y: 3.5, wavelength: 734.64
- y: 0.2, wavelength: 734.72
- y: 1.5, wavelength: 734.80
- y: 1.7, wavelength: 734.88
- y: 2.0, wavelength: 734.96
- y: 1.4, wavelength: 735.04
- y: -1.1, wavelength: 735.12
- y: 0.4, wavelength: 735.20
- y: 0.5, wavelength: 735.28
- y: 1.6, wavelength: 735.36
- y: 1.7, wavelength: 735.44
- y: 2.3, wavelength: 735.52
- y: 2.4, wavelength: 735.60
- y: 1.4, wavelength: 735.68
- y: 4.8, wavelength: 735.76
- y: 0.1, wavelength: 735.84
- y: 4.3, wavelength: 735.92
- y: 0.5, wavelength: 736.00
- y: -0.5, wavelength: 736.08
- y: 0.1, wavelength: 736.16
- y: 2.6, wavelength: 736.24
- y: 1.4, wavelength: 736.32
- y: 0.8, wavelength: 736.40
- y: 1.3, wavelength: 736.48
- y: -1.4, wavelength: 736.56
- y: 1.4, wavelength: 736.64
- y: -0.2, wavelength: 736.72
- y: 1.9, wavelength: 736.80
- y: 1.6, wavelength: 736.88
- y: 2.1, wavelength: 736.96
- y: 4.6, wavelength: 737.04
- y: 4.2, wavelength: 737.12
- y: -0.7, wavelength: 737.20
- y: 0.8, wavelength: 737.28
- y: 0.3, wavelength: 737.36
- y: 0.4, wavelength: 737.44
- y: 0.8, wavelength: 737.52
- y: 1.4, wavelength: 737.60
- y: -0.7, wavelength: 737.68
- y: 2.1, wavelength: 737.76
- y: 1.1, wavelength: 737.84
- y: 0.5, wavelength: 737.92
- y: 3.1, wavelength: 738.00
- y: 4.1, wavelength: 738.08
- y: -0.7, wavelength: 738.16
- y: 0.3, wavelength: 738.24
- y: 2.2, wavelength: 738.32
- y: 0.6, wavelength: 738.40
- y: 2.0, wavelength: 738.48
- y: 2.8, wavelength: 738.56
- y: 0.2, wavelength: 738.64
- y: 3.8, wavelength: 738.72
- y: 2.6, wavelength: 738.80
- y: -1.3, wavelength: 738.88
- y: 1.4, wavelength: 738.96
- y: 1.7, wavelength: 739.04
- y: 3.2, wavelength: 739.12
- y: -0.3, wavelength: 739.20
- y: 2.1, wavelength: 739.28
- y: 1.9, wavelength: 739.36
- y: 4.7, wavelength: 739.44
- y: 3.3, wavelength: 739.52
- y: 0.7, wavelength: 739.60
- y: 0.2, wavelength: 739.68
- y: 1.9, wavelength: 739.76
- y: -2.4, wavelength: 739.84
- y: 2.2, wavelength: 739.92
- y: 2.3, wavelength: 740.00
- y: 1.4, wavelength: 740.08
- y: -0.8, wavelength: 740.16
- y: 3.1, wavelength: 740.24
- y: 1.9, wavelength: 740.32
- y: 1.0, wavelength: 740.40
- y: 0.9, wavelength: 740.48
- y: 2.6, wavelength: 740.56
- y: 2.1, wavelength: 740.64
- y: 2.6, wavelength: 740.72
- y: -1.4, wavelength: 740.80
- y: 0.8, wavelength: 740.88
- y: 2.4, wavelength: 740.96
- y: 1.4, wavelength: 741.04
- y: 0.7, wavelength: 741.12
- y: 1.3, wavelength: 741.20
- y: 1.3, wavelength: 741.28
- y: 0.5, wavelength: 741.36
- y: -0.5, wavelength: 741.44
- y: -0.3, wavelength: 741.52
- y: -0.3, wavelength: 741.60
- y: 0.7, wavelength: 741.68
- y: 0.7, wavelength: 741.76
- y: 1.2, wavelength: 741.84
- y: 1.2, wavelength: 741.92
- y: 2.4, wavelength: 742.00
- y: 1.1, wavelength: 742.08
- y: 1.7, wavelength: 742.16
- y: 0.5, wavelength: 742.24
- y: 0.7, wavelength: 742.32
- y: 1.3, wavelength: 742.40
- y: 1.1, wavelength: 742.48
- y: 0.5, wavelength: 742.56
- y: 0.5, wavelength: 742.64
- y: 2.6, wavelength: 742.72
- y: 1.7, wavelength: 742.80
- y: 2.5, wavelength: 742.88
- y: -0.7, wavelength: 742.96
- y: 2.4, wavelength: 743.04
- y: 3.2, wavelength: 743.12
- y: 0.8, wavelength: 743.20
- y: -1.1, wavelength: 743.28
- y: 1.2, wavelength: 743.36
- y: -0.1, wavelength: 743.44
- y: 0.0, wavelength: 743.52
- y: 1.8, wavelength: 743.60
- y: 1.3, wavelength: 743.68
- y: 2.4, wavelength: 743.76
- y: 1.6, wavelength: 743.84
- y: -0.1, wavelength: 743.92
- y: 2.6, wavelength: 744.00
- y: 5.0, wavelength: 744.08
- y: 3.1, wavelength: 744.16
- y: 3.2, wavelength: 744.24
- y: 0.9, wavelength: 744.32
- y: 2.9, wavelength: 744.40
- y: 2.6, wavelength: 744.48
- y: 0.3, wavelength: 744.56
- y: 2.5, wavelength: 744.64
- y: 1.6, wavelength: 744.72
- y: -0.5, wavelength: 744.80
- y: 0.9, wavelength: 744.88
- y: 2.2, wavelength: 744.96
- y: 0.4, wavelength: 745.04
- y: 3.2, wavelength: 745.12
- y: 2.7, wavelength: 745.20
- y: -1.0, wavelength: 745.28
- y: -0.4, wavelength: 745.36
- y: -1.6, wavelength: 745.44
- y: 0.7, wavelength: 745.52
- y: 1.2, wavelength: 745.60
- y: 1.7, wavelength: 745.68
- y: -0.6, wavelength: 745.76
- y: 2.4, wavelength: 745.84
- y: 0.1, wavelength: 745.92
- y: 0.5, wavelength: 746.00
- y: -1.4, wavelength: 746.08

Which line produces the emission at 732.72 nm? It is [O II]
